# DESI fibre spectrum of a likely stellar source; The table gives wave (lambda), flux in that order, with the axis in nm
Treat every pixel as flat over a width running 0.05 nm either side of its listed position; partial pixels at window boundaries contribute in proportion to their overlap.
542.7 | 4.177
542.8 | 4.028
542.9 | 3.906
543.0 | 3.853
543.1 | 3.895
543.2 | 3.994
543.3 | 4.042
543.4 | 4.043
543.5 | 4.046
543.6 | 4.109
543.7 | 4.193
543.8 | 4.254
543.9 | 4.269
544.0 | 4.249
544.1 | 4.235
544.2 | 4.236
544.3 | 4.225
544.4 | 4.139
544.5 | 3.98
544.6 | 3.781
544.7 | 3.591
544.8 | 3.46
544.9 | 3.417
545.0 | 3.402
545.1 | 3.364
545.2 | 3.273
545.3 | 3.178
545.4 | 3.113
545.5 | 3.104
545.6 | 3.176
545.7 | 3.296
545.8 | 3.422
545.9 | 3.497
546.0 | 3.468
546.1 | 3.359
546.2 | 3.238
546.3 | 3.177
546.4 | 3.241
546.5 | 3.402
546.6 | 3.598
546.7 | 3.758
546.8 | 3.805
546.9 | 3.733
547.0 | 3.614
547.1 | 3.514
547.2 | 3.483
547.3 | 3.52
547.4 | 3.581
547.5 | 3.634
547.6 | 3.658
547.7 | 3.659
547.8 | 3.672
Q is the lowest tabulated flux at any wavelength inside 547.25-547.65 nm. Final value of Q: 3.52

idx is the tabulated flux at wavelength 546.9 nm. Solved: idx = 3.733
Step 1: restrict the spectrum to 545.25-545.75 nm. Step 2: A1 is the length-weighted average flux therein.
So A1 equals 3.17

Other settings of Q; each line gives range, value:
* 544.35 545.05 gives 3.402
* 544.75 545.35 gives 3.178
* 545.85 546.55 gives 3.177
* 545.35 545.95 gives 3.104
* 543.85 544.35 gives 4.225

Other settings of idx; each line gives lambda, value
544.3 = 4.225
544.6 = 3.781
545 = 3.402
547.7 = 3.659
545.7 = 3.296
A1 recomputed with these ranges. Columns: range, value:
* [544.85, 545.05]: 3.41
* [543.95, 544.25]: 4.24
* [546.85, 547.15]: 3.62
